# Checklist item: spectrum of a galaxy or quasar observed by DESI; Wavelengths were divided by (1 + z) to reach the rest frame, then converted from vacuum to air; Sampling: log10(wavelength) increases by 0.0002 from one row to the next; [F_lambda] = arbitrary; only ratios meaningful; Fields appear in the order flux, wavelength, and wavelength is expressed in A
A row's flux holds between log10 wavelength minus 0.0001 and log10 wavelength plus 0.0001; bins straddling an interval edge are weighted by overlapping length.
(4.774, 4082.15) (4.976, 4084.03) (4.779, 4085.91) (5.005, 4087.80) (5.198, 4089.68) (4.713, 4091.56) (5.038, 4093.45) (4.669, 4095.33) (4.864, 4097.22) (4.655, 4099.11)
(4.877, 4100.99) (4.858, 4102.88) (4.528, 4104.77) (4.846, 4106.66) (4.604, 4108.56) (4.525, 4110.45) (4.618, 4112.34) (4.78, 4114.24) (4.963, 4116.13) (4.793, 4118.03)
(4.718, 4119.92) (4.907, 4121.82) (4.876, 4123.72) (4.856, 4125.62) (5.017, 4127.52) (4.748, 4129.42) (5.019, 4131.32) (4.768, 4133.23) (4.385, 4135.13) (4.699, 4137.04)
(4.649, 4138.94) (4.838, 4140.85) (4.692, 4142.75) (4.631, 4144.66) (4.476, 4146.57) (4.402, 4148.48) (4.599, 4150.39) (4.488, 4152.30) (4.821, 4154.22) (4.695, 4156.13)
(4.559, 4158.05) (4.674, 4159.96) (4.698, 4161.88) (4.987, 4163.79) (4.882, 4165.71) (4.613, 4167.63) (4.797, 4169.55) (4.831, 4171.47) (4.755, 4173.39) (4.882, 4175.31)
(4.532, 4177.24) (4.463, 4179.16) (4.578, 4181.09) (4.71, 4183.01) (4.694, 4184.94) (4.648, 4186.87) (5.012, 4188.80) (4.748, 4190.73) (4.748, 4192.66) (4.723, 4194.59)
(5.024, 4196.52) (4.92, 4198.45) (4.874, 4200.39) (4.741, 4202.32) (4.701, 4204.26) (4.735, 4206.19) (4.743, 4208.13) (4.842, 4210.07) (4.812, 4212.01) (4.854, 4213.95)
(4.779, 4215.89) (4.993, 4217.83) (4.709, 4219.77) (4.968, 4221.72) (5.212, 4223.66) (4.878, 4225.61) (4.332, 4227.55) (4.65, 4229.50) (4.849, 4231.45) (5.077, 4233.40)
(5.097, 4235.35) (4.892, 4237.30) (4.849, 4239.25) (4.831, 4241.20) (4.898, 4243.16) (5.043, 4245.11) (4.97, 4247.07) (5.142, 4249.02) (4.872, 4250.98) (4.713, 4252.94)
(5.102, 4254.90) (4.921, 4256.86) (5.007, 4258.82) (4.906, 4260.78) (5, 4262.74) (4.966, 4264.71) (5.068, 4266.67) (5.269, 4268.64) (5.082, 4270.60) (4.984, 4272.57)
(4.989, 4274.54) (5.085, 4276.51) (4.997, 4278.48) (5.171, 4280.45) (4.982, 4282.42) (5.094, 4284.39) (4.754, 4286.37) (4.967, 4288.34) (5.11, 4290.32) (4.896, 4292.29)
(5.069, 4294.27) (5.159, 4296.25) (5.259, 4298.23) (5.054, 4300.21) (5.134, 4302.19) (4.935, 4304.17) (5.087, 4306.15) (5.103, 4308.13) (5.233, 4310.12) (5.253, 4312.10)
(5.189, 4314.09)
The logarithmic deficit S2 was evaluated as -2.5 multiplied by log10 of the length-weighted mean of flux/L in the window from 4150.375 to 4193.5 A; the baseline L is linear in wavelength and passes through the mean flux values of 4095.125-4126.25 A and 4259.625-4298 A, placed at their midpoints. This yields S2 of 0.033 mag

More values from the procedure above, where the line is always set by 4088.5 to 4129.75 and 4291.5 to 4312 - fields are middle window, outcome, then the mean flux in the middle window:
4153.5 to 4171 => 0.03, 4.75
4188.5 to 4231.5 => 0.03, 4.82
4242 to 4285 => 0.01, 5.01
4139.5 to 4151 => 0.06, 4.61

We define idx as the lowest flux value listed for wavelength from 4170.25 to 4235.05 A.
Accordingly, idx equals 4.332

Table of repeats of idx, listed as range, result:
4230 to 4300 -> 4.713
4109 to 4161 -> 4.385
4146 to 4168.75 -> 4.402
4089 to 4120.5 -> 4.525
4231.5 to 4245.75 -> 4.831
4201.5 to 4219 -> 4.701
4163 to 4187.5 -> 4.463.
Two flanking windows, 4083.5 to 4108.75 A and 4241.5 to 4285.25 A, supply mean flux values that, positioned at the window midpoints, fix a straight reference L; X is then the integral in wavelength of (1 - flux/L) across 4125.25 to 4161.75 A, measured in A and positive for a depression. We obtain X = 1.49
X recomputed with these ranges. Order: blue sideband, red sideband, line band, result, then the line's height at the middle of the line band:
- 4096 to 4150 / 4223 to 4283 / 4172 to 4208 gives 0.7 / 4.85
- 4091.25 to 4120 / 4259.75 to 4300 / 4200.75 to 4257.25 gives 1.0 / 4.96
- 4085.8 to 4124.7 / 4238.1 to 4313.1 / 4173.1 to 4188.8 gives 0.7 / 4.9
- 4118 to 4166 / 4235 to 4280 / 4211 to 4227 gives 0.0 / 4.9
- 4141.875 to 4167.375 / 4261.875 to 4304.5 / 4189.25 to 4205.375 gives -0.1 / 4.79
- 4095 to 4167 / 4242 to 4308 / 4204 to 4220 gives 0.3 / 4.89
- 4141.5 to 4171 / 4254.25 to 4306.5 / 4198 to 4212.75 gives 0.1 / 4.82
